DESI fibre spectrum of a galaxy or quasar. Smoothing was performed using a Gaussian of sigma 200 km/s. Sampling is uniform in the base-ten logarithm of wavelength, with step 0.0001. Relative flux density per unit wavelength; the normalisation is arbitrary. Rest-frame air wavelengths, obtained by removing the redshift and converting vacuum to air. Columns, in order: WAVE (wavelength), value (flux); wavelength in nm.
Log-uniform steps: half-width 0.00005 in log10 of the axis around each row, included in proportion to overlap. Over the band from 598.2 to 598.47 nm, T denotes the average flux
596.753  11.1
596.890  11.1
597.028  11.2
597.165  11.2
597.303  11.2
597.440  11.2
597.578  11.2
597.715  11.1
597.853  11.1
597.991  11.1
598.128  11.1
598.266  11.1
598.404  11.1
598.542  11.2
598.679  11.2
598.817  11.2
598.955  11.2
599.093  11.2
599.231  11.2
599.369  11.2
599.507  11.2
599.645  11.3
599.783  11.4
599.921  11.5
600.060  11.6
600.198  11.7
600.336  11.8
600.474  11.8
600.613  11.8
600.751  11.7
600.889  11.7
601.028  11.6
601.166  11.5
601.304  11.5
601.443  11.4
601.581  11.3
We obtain 11.1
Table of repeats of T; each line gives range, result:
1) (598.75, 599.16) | 11.2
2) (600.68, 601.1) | 11.7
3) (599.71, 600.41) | 11.6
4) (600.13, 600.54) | 11.8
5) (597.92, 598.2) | 11.1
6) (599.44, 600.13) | 11.4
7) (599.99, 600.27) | 11.6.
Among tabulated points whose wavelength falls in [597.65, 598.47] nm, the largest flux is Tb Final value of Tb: 11.1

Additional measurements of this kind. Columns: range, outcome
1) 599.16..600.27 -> 11.7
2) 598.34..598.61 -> 11.2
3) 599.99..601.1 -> 11.8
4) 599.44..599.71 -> 11.3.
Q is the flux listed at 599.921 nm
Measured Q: 11.5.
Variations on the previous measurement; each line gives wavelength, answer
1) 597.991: 11.1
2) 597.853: 11.1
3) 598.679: 11.2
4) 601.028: 11.6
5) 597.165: 11.2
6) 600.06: 11.6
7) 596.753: 11.1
